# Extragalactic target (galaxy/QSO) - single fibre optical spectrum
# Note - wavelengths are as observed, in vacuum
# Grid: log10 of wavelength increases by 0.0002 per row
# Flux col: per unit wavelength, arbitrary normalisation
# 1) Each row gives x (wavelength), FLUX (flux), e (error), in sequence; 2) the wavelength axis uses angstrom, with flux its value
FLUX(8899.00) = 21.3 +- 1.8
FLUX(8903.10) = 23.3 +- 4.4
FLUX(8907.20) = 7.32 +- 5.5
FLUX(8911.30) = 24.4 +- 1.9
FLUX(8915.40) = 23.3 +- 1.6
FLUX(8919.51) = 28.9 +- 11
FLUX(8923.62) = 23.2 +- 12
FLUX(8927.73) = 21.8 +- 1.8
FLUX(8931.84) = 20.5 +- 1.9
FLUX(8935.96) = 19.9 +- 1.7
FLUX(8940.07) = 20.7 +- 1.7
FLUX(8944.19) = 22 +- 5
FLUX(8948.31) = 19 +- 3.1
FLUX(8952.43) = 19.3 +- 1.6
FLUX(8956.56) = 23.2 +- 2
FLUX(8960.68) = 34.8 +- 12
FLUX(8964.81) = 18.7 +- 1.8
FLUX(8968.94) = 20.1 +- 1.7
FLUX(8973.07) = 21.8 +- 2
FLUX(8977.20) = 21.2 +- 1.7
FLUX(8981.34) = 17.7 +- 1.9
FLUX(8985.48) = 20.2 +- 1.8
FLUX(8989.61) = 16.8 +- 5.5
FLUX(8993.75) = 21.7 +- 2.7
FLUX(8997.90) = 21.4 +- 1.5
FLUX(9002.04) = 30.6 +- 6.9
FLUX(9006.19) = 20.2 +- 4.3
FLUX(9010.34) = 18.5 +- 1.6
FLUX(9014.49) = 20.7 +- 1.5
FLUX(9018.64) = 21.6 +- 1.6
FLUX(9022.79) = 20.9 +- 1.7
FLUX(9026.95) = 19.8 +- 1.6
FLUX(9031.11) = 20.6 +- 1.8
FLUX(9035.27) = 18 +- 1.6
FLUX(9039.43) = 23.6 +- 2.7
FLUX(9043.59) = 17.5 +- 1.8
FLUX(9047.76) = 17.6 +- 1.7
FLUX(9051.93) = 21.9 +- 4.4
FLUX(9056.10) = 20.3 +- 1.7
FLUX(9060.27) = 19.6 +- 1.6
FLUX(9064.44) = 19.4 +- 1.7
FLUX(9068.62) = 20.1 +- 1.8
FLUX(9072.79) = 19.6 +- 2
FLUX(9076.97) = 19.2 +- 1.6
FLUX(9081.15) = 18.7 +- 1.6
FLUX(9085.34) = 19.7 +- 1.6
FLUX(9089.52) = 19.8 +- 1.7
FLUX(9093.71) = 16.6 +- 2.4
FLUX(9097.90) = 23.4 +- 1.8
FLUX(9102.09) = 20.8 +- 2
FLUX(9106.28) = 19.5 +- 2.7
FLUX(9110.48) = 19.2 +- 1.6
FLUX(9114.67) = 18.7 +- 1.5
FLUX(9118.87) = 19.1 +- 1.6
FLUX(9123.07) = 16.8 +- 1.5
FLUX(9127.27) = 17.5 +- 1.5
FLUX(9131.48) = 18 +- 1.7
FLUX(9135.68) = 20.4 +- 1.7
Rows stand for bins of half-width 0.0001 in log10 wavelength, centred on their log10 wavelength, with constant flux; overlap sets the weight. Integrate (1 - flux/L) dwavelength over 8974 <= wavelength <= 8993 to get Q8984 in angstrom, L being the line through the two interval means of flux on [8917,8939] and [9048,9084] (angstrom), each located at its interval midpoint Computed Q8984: 2.0 angstrom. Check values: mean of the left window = 22.8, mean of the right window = 19.7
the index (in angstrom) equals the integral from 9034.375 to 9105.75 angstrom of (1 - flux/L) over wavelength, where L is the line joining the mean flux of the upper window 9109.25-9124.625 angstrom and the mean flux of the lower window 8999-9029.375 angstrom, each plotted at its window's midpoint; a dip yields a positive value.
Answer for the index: 0.6 angstrom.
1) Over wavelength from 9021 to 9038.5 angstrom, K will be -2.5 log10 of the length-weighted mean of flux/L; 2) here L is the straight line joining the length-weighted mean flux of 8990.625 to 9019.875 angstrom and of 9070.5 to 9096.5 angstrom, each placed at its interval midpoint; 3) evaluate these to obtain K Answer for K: 0.05 mag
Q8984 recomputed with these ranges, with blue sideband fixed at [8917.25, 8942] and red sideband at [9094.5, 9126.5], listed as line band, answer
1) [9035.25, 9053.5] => 0.6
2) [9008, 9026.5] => 0.6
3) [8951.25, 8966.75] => -1.6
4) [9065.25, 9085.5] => 0.6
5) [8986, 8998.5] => 0.9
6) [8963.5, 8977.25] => 0.9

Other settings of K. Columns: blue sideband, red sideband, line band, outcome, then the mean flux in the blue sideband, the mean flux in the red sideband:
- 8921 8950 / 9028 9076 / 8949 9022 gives -0.052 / 21.2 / 19.8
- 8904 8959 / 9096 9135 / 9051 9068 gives -0.018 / 21.2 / 19.2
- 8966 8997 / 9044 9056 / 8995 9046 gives -0.074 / 19.9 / 19.5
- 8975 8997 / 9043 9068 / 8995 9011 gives -0.172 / 19.6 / 19.5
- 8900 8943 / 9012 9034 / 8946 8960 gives -0.042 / 21.3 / 20.6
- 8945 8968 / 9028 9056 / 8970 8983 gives 0.094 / 22.8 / 19.9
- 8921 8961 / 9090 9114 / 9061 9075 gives 0.032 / 22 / 19.8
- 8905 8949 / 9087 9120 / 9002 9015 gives -0.053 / 21.1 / 19.7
